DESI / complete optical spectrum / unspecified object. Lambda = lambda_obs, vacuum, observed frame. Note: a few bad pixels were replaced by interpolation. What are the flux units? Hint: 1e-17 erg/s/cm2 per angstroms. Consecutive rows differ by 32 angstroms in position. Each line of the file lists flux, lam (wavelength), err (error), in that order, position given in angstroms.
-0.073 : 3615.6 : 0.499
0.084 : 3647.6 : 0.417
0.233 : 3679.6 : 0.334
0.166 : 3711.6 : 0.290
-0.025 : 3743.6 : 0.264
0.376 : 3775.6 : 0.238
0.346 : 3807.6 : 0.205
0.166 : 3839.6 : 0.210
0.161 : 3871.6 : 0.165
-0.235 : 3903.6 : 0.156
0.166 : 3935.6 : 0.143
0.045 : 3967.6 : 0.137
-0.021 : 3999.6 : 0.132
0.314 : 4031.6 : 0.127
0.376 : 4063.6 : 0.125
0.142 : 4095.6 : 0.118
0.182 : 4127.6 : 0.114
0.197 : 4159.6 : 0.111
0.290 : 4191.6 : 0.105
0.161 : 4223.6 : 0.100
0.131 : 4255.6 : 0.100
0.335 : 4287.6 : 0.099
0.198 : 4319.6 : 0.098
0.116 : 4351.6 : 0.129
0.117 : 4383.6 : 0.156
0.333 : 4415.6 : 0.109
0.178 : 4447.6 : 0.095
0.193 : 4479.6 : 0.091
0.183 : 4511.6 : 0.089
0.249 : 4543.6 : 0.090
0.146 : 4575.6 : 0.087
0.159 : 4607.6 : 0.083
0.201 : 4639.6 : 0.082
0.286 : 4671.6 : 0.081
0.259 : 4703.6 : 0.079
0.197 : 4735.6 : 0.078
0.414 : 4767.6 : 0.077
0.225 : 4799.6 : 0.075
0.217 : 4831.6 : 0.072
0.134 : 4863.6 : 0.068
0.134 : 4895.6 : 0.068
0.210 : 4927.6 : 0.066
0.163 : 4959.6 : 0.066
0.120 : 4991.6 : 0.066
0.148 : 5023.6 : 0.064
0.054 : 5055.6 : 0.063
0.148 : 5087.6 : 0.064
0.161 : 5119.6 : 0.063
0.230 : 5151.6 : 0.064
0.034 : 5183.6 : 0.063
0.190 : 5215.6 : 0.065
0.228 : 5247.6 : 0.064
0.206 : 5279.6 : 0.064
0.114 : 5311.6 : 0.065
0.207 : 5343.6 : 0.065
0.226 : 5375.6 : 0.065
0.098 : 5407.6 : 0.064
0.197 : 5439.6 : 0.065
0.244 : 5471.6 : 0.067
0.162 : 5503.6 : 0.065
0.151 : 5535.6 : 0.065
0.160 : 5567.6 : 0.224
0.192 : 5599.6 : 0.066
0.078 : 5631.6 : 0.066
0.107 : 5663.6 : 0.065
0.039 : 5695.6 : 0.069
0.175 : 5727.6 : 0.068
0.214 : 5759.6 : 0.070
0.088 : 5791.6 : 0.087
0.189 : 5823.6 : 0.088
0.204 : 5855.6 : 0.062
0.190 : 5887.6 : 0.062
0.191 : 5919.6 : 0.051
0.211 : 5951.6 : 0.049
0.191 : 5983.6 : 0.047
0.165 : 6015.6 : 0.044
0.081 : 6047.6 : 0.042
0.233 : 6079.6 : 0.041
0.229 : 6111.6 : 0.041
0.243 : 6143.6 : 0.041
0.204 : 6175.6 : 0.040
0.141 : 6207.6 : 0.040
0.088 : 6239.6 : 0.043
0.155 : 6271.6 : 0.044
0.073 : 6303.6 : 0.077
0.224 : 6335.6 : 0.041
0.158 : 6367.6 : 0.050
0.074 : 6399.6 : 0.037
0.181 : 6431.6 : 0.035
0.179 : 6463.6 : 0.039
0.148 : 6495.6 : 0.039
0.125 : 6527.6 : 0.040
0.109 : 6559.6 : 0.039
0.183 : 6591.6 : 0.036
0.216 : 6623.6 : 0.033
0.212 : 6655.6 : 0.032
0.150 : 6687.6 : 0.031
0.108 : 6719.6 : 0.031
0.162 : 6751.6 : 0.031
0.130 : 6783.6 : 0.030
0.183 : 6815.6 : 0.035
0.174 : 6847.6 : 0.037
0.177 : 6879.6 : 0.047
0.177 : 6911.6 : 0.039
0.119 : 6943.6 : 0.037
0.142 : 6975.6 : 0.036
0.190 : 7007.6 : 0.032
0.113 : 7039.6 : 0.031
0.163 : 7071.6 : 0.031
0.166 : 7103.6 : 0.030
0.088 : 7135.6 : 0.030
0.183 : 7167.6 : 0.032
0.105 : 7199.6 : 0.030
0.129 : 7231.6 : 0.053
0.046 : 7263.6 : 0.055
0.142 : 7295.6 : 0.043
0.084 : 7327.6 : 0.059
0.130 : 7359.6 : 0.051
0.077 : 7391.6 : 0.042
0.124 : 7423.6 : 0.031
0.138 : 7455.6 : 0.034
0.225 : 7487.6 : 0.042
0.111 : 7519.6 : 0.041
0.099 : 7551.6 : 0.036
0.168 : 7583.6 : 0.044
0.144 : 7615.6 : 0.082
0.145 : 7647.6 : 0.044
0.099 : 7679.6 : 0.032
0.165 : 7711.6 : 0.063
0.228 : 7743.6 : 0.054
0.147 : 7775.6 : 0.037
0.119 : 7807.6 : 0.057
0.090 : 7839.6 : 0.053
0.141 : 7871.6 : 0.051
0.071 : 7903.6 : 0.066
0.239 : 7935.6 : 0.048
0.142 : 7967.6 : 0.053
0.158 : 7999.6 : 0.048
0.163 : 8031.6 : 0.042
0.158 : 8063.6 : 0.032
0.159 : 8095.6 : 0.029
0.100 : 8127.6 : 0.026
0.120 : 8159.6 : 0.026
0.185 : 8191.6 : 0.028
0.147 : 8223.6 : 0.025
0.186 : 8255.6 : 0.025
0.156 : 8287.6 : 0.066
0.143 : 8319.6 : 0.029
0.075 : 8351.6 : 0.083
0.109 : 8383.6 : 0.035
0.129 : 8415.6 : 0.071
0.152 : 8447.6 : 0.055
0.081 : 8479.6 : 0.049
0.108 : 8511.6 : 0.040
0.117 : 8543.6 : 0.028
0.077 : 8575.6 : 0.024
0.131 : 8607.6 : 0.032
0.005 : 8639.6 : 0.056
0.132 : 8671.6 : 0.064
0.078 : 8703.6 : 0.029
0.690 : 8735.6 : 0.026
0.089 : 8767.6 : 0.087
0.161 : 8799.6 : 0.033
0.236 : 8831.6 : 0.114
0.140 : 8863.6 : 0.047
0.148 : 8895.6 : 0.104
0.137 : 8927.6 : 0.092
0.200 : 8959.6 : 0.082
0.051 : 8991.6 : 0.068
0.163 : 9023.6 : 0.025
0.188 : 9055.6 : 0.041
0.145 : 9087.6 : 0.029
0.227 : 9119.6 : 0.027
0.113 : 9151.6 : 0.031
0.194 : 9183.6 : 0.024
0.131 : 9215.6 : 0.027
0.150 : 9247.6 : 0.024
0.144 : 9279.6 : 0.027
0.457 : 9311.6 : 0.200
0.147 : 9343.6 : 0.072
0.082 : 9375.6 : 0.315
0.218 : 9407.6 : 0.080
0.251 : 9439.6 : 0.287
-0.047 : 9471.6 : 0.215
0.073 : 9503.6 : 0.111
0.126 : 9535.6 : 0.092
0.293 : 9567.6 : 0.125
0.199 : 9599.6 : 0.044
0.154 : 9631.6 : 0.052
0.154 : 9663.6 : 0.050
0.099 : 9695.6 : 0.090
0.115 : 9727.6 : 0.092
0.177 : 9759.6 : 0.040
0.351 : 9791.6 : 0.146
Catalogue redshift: 1.34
